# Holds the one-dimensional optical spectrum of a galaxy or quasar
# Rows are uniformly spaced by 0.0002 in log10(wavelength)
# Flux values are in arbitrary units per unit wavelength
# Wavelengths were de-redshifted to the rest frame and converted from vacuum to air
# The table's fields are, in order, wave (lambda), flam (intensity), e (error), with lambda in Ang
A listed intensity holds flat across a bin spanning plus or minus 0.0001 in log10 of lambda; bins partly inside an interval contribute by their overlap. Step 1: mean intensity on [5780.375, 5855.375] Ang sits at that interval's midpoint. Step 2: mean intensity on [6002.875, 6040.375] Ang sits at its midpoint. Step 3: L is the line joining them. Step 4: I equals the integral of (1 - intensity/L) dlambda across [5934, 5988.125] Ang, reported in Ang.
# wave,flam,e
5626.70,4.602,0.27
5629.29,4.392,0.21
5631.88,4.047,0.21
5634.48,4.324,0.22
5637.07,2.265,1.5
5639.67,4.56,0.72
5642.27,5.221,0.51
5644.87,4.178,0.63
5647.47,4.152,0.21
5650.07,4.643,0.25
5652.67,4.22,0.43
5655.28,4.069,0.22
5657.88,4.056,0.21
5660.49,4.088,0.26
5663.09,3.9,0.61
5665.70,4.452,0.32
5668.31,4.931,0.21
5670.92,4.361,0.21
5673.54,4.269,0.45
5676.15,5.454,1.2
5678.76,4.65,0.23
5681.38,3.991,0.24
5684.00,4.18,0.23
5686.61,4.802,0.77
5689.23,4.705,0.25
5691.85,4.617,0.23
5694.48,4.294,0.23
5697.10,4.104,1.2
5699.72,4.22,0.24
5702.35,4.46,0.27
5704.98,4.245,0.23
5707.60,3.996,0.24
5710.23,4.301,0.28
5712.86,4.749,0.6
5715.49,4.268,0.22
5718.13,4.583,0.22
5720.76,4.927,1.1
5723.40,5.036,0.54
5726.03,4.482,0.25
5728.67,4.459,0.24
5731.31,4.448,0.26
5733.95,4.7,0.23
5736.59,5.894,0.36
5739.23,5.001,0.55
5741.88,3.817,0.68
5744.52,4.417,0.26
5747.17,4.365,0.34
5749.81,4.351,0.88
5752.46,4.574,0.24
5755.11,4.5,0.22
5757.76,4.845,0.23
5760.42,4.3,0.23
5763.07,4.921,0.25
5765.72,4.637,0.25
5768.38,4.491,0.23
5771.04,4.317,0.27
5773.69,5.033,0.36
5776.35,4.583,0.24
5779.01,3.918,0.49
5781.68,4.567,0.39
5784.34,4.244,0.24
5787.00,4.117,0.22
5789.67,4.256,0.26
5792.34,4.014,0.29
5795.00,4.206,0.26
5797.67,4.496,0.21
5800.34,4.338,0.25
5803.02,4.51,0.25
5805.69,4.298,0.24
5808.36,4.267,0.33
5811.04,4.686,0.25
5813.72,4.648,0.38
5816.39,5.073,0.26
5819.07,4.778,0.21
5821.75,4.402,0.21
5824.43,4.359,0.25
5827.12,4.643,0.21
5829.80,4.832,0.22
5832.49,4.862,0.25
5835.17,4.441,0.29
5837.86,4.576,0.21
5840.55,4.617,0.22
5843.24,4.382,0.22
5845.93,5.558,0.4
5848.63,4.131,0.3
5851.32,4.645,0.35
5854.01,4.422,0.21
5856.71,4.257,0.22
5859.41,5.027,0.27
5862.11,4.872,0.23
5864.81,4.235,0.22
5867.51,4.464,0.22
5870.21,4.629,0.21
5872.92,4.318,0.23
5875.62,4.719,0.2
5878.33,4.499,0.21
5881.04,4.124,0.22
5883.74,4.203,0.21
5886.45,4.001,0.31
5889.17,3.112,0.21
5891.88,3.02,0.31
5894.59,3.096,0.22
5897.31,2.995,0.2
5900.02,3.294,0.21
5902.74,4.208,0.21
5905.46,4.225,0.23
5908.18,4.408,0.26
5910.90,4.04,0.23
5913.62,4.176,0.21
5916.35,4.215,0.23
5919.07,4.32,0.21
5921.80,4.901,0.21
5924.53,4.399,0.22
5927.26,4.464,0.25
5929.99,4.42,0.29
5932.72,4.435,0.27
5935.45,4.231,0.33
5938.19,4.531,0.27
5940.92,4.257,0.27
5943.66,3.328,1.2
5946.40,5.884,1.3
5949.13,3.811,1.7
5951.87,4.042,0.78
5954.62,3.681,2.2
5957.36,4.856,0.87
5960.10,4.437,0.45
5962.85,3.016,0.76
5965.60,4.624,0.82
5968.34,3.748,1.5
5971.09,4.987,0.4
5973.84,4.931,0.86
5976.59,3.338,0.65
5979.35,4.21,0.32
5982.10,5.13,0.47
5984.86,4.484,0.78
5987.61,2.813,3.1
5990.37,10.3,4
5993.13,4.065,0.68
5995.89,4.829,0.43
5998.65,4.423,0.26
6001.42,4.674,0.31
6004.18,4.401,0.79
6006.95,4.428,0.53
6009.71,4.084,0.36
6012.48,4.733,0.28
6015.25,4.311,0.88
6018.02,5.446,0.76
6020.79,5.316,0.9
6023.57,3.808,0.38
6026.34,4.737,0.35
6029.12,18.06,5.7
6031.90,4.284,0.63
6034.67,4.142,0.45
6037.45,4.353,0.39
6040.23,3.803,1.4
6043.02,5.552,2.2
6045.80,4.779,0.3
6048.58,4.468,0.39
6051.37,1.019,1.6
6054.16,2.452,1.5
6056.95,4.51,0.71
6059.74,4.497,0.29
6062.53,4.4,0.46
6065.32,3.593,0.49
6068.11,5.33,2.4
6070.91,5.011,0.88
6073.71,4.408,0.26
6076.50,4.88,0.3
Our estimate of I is 9.9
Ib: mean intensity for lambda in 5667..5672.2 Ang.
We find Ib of 4.65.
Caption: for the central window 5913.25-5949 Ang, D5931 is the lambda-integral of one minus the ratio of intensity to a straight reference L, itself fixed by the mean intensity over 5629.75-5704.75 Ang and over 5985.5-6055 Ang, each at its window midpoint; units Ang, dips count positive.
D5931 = 3.2 Ang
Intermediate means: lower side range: 4.33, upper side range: 5.02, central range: 4.41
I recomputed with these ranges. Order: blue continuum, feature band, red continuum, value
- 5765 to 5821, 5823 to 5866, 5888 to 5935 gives -3.71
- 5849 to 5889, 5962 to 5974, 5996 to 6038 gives 1.98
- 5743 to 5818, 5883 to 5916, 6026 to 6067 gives 6.74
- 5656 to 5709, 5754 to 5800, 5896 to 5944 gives -1.41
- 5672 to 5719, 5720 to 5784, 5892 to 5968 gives -3.45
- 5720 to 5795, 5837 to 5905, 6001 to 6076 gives 6.47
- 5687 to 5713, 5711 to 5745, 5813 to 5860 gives -1.94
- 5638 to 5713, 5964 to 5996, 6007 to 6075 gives 0.11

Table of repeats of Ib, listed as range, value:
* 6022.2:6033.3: 7.73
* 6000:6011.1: 4.4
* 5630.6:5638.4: 3.55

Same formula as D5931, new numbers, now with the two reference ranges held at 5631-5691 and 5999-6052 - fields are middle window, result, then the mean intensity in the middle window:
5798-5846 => 0.8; 4.6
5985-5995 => -1.0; 5.53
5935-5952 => 2.1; 4.32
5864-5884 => 1.6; 4.42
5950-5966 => 2.9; 4.07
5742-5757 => 0.4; 4.41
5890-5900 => 3.6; 3.08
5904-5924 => 2.3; 4.33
